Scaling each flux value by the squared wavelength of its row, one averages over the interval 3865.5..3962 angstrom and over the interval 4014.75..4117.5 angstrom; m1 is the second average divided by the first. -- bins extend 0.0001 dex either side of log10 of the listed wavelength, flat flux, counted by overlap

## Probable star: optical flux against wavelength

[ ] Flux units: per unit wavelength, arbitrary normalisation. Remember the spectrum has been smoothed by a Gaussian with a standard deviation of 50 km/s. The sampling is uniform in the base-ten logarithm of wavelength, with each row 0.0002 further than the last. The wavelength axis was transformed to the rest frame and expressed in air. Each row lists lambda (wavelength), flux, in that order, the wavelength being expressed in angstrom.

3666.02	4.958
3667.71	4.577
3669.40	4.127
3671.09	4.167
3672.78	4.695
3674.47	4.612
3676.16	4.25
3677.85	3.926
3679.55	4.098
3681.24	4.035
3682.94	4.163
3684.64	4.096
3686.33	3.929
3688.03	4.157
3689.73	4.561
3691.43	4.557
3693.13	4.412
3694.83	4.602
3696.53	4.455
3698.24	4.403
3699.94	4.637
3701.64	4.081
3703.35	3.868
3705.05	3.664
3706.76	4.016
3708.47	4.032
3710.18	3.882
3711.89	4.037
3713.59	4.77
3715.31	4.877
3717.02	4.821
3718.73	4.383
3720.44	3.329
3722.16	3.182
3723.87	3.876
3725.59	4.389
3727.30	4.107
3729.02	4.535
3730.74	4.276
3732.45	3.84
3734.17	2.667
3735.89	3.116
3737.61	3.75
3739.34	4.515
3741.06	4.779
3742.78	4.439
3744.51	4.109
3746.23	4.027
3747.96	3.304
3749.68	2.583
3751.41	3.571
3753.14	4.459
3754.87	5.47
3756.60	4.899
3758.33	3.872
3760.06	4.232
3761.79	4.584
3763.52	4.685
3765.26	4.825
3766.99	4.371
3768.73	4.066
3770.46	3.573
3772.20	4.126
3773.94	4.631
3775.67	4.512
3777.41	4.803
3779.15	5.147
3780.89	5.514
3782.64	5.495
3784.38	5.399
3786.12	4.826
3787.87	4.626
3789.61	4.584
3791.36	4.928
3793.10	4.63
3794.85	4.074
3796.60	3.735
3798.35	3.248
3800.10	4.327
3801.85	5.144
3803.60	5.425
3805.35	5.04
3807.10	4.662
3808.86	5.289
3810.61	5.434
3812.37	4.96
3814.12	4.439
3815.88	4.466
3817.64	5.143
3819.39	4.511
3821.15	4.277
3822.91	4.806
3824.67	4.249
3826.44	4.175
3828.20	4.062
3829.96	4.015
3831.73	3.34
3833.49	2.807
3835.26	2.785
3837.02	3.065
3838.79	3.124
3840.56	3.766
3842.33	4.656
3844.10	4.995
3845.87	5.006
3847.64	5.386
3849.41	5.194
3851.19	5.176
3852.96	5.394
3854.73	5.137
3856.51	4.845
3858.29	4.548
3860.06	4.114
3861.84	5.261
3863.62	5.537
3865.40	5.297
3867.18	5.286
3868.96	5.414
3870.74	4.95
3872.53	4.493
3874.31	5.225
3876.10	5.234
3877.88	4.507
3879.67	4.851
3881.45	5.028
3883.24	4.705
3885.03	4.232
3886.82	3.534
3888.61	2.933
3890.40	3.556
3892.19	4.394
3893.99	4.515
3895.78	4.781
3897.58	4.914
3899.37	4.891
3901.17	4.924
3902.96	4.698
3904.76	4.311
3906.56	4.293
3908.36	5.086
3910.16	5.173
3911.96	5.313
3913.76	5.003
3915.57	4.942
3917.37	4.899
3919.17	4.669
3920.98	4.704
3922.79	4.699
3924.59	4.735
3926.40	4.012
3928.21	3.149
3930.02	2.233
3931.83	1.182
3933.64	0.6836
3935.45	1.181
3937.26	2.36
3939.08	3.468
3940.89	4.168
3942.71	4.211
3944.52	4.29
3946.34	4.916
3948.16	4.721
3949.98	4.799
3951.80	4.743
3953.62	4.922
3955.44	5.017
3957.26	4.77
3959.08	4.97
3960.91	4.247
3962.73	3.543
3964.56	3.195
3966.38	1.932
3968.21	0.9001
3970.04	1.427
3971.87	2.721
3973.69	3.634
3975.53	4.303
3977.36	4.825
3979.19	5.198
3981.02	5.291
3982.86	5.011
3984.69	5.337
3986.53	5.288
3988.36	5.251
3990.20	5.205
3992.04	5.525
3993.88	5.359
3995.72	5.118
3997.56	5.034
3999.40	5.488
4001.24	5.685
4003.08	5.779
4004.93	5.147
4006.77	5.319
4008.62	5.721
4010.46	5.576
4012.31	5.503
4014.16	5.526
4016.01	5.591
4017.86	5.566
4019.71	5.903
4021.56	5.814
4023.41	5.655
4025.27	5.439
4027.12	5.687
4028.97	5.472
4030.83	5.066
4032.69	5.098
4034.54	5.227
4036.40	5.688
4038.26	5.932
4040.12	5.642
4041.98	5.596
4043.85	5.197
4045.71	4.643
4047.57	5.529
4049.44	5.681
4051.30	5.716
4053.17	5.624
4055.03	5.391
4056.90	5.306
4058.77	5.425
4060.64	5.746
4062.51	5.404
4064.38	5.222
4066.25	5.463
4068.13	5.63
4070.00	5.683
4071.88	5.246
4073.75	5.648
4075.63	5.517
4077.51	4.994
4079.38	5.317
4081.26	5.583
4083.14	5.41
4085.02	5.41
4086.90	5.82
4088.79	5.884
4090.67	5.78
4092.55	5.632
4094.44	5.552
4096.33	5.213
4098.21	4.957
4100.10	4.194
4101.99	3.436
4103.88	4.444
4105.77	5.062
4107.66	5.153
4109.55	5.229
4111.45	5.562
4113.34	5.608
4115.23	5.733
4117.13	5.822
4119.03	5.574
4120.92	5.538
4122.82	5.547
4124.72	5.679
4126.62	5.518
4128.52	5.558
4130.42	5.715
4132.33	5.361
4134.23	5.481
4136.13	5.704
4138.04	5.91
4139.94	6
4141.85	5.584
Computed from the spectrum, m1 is 1.3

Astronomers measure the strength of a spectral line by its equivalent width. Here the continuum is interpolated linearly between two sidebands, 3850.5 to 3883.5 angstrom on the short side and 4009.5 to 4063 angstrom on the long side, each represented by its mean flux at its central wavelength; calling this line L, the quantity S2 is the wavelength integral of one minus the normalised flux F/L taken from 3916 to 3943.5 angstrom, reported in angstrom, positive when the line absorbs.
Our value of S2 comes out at 9.6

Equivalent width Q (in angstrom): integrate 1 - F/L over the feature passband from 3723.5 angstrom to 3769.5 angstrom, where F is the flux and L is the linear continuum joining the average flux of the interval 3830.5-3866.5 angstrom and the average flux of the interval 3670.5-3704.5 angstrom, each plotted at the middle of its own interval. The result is 2.4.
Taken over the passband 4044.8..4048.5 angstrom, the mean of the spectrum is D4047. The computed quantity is 5.09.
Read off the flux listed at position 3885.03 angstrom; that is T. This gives 4.232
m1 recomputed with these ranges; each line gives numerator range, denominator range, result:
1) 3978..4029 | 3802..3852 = 1.34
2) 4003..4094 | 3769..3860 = 1.37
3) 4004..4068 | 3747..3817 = 1.37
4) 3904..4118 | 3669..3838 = 1.30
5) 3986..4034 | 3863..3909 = 1.24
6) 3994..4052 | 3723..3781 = 1.50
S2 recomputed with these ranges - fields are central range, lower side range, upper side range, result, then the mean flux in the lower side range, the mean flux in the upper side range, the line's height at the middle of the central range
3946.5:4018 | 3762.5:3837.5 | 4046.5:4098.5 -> 6.57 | 4.48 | 5.5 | 5.16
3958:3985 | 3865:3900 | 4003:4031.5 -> 7.72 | 4.63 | 5.54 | 5.23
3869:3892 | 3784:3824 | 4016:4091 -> 2.15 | 4.68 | 5.5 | 4.93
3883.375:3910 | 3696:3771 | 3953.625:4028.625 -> 1.01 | 4.12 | 4.82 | 4.57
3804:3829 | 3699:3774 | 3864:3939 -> -3.04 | 4.11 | 4.26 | 4.19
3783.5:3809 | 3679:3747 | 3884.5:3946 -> -3.50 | 4.14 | 4.01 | 4.08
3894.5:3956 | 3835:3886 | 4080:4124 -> 9.11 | 4.75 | 5.31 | 4.9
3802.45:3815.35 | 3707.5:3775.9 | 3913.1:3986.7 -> -3.07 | 4.13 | 3.89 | 4.06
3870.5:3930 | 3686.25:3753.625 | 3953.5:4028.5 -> 0.30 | 4.07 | 4.82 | 4.57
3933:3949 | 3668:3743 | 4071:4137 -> 4.94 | 4.16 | 5.37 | 4.88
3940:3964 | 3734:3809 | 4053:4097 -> 2.45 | 4.42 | 5.5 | 5.06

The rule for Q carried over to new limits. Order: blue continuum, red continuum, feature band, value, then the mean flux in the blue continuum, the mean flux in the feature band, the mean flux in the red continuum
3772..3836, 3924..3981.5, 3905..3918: -3.60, 4.54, 4.93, 3.6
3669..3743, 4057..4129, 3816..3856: 2.09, 4.16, 4.33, 5.37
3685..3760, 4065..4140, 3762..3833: -3.33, 4.12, 4.58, 5.41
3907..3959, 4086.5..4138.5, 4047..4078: -2.95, 4.09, 5.49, 5.37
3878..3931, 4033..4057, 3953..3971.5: 5.37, 4.45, 3.45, 5.47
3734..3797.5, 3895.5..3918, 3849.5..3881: -2.02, 4.37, 5.02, 4.87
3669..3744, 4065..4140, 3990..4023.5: -2.61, 4.16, 5.5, 5.41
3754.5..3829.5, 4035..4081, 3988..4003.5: -0.31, 4.63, 5.38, 5.47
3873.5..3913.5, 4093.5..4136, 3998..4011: -1.50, 4.6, 5.51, 5.28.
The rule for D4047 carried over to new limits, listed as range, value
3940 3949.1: 4.46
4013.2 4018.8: 5.56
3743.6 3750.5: 3.52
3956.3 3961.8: 4.67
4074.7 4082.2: 5.36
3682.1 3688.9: 4.09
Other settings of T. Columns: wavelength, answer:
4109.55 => 5.229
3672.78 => 4.695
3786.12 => 4.826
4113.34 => 5.608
